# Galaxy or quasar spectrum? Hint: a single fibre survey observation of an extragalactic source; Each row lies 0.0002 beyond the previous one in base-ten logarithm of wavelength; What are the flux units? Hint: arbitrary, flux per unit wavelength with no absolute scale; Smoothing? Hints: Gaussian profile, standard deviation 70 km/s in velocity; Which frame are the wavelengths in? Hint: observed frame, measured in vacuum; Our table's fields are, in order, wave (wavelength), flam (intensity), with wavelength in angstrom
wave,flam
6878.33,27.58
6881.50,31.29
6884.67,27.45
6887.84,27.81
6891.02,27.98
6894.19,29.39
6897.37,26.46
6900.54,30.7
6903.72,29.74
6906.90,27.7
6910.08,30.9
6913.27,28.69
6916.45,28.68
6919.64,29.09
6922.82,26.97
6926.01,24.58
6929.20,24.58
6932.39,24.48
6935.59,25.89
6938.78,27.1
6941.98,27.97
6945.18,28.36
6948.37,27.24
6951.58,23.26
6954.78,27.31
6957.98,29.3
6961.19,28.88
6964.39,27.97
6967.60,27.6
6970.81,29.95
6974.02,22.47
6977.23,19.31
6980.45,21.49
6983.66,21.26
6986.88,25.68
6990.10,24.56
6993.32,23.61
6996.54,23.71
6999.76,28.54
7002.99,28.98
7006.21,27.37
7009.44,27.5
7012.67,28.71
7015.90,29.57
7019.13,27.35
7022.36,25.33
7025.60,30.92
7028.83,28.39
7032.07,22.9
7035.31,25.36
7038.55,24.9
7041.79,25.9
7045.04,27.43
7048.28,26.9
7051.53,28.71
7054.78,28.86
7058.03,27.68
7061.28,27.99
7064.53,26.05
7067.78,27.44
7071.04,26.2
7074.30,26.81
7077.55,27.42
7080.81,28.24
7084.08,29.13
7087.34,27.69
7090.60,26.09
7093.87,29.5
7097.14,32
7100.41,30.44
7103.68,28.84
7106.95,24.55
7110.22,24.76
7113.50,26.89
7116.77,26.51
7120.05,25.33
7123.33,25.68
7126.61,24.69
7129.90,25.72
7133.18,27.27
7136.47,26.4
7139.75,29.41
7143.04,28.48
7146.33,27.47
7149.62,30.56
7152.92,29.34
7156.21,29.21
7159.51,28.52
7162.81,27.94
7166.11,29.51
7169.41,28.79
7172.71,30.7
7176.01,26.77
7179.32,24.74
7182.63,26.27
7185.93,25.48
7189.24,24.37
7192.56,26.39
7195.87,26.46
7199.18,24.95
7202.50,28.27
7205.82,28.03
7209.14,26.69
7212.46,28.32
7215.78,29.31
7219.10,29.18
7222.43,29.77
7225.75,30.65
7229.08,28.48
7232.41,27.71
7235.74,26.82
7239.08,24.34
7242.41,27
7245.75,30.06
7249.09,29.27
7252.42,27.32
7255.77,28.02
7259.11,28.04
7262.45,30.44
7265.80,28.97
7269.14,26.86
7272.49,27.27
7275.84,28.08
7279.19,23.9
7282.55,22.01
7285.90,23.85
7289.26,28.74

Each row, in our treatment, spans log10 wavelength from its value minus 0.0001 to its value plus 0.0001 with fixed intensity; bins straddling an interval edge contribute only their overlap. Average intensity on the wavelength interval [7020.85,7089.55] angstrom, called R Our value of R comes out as 27.2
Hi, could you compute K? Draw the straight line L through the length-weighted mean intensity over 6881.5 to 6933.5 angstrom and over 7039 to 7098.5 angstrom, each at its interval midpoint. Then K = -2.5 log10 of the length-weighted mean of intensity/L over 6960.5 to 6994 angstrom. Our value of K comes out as 0.13 mag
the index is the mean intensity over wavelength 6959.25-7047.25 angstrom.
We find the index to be 26.2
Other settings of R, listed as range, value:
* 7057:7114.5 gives 27.7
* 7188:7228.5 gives 27.8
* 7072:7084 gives 27.6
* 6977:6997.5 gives 23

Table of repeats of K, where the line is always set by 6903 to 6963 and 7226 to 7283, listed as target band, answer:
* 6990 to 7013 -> 0.031 mag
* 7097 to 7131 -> 0.033 mag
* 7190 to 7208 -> 0.033 mag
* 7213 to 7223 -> -0.067 mag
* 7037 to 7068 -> 0.010 mag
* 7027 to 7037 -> 0.072 mag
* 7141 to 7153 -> -0.056 mag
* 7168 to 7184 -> 0.001 mag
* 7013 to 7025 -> -0.017 mag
